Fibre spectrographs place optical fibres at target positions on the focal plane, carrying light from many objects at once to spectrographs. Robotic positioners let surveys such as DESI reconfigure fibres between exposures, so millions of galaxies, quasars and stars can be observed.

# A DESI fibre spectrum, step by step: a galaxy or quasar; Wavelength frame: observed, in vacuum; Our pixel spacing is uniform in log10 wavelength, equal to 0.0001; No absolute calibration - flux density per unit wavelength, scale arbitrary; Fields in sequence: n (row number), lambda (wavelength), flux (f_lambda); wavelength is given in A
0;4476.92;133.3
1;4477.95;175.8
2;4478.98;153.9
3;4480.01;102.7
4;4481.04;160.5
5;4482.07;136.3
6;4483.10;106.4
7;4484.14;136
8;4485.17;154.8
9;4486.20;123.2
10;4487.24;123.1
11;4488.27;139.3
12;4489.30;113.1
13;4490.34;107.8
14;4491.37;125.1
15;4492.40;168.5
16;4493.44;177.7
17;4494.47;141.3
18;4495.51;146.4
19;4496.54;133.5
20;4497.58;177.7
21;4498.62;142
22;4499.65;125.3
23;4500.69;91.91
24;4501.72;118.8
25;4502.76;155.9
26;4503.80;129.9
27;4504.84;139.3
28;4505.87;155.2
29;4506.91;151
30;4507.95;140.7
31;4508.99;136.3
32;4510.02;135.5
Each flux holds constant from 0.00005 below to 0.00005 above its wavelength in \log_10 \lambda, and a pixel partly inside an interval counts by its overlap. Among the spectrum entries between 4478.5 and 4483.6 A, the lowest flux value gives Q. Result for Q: 102.7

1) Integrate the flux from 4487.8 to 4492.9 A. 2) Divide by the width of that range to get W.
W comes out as 131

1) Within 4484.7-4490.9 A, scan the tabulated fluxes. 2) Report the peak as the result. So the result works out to 154.8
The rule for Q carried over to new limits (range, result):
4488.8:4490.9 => 107.8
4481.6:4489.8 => 106.4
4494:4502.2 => 91.91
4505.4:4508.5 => 140.7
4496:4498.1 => 133.5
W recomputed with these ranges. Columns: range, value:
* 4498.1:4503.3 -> 127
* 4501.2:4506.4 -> 140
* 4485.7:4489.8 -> 125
